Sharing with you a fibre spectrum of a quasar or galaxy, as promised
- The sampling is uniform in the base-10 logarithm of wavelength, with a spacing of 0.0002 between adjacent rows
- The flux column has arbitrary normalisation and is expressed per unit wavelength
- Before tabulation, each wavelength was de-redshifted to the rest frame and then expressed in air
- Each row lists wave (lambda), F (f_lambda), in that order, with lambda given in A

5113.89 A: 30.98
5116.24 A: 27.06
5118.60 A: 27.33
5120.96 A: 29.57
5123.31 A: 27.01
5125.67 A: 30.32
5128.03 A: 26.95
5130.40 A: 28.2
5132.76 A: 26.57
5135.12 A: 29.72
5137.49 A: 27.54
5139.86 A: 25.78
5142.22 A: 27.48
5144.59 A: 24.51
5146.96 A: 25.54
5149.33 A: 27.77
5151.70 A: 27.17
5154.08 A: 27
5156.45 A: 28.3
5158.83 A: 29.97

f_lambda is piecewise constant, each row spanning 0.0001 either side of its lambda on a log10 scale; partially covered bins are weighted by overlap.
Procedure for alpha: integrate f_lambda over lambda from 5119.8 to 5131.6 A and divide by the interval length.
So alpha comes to 28.4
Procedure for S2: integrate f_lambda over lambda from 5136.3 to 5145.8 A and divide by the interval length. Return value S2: 26.3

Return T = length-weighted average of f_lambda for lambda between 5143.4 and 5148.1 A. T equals 25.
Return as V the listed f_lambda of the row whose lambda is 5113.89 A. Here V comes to 30.98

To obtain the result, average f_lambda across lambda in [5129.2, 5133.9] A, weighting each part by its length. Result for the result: 27.4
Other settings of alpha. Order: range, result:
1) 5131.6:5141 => 27.4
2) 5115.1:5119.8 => 27.2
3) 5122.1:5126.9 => 28.7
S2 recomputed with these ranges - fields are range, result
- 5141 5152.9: 26.5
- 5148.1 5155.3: 27.3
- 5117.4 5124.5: 28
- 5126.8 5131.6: 27.6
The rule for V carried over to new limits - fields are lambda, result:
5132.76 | 26.57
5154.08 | 27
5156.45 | 28.3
